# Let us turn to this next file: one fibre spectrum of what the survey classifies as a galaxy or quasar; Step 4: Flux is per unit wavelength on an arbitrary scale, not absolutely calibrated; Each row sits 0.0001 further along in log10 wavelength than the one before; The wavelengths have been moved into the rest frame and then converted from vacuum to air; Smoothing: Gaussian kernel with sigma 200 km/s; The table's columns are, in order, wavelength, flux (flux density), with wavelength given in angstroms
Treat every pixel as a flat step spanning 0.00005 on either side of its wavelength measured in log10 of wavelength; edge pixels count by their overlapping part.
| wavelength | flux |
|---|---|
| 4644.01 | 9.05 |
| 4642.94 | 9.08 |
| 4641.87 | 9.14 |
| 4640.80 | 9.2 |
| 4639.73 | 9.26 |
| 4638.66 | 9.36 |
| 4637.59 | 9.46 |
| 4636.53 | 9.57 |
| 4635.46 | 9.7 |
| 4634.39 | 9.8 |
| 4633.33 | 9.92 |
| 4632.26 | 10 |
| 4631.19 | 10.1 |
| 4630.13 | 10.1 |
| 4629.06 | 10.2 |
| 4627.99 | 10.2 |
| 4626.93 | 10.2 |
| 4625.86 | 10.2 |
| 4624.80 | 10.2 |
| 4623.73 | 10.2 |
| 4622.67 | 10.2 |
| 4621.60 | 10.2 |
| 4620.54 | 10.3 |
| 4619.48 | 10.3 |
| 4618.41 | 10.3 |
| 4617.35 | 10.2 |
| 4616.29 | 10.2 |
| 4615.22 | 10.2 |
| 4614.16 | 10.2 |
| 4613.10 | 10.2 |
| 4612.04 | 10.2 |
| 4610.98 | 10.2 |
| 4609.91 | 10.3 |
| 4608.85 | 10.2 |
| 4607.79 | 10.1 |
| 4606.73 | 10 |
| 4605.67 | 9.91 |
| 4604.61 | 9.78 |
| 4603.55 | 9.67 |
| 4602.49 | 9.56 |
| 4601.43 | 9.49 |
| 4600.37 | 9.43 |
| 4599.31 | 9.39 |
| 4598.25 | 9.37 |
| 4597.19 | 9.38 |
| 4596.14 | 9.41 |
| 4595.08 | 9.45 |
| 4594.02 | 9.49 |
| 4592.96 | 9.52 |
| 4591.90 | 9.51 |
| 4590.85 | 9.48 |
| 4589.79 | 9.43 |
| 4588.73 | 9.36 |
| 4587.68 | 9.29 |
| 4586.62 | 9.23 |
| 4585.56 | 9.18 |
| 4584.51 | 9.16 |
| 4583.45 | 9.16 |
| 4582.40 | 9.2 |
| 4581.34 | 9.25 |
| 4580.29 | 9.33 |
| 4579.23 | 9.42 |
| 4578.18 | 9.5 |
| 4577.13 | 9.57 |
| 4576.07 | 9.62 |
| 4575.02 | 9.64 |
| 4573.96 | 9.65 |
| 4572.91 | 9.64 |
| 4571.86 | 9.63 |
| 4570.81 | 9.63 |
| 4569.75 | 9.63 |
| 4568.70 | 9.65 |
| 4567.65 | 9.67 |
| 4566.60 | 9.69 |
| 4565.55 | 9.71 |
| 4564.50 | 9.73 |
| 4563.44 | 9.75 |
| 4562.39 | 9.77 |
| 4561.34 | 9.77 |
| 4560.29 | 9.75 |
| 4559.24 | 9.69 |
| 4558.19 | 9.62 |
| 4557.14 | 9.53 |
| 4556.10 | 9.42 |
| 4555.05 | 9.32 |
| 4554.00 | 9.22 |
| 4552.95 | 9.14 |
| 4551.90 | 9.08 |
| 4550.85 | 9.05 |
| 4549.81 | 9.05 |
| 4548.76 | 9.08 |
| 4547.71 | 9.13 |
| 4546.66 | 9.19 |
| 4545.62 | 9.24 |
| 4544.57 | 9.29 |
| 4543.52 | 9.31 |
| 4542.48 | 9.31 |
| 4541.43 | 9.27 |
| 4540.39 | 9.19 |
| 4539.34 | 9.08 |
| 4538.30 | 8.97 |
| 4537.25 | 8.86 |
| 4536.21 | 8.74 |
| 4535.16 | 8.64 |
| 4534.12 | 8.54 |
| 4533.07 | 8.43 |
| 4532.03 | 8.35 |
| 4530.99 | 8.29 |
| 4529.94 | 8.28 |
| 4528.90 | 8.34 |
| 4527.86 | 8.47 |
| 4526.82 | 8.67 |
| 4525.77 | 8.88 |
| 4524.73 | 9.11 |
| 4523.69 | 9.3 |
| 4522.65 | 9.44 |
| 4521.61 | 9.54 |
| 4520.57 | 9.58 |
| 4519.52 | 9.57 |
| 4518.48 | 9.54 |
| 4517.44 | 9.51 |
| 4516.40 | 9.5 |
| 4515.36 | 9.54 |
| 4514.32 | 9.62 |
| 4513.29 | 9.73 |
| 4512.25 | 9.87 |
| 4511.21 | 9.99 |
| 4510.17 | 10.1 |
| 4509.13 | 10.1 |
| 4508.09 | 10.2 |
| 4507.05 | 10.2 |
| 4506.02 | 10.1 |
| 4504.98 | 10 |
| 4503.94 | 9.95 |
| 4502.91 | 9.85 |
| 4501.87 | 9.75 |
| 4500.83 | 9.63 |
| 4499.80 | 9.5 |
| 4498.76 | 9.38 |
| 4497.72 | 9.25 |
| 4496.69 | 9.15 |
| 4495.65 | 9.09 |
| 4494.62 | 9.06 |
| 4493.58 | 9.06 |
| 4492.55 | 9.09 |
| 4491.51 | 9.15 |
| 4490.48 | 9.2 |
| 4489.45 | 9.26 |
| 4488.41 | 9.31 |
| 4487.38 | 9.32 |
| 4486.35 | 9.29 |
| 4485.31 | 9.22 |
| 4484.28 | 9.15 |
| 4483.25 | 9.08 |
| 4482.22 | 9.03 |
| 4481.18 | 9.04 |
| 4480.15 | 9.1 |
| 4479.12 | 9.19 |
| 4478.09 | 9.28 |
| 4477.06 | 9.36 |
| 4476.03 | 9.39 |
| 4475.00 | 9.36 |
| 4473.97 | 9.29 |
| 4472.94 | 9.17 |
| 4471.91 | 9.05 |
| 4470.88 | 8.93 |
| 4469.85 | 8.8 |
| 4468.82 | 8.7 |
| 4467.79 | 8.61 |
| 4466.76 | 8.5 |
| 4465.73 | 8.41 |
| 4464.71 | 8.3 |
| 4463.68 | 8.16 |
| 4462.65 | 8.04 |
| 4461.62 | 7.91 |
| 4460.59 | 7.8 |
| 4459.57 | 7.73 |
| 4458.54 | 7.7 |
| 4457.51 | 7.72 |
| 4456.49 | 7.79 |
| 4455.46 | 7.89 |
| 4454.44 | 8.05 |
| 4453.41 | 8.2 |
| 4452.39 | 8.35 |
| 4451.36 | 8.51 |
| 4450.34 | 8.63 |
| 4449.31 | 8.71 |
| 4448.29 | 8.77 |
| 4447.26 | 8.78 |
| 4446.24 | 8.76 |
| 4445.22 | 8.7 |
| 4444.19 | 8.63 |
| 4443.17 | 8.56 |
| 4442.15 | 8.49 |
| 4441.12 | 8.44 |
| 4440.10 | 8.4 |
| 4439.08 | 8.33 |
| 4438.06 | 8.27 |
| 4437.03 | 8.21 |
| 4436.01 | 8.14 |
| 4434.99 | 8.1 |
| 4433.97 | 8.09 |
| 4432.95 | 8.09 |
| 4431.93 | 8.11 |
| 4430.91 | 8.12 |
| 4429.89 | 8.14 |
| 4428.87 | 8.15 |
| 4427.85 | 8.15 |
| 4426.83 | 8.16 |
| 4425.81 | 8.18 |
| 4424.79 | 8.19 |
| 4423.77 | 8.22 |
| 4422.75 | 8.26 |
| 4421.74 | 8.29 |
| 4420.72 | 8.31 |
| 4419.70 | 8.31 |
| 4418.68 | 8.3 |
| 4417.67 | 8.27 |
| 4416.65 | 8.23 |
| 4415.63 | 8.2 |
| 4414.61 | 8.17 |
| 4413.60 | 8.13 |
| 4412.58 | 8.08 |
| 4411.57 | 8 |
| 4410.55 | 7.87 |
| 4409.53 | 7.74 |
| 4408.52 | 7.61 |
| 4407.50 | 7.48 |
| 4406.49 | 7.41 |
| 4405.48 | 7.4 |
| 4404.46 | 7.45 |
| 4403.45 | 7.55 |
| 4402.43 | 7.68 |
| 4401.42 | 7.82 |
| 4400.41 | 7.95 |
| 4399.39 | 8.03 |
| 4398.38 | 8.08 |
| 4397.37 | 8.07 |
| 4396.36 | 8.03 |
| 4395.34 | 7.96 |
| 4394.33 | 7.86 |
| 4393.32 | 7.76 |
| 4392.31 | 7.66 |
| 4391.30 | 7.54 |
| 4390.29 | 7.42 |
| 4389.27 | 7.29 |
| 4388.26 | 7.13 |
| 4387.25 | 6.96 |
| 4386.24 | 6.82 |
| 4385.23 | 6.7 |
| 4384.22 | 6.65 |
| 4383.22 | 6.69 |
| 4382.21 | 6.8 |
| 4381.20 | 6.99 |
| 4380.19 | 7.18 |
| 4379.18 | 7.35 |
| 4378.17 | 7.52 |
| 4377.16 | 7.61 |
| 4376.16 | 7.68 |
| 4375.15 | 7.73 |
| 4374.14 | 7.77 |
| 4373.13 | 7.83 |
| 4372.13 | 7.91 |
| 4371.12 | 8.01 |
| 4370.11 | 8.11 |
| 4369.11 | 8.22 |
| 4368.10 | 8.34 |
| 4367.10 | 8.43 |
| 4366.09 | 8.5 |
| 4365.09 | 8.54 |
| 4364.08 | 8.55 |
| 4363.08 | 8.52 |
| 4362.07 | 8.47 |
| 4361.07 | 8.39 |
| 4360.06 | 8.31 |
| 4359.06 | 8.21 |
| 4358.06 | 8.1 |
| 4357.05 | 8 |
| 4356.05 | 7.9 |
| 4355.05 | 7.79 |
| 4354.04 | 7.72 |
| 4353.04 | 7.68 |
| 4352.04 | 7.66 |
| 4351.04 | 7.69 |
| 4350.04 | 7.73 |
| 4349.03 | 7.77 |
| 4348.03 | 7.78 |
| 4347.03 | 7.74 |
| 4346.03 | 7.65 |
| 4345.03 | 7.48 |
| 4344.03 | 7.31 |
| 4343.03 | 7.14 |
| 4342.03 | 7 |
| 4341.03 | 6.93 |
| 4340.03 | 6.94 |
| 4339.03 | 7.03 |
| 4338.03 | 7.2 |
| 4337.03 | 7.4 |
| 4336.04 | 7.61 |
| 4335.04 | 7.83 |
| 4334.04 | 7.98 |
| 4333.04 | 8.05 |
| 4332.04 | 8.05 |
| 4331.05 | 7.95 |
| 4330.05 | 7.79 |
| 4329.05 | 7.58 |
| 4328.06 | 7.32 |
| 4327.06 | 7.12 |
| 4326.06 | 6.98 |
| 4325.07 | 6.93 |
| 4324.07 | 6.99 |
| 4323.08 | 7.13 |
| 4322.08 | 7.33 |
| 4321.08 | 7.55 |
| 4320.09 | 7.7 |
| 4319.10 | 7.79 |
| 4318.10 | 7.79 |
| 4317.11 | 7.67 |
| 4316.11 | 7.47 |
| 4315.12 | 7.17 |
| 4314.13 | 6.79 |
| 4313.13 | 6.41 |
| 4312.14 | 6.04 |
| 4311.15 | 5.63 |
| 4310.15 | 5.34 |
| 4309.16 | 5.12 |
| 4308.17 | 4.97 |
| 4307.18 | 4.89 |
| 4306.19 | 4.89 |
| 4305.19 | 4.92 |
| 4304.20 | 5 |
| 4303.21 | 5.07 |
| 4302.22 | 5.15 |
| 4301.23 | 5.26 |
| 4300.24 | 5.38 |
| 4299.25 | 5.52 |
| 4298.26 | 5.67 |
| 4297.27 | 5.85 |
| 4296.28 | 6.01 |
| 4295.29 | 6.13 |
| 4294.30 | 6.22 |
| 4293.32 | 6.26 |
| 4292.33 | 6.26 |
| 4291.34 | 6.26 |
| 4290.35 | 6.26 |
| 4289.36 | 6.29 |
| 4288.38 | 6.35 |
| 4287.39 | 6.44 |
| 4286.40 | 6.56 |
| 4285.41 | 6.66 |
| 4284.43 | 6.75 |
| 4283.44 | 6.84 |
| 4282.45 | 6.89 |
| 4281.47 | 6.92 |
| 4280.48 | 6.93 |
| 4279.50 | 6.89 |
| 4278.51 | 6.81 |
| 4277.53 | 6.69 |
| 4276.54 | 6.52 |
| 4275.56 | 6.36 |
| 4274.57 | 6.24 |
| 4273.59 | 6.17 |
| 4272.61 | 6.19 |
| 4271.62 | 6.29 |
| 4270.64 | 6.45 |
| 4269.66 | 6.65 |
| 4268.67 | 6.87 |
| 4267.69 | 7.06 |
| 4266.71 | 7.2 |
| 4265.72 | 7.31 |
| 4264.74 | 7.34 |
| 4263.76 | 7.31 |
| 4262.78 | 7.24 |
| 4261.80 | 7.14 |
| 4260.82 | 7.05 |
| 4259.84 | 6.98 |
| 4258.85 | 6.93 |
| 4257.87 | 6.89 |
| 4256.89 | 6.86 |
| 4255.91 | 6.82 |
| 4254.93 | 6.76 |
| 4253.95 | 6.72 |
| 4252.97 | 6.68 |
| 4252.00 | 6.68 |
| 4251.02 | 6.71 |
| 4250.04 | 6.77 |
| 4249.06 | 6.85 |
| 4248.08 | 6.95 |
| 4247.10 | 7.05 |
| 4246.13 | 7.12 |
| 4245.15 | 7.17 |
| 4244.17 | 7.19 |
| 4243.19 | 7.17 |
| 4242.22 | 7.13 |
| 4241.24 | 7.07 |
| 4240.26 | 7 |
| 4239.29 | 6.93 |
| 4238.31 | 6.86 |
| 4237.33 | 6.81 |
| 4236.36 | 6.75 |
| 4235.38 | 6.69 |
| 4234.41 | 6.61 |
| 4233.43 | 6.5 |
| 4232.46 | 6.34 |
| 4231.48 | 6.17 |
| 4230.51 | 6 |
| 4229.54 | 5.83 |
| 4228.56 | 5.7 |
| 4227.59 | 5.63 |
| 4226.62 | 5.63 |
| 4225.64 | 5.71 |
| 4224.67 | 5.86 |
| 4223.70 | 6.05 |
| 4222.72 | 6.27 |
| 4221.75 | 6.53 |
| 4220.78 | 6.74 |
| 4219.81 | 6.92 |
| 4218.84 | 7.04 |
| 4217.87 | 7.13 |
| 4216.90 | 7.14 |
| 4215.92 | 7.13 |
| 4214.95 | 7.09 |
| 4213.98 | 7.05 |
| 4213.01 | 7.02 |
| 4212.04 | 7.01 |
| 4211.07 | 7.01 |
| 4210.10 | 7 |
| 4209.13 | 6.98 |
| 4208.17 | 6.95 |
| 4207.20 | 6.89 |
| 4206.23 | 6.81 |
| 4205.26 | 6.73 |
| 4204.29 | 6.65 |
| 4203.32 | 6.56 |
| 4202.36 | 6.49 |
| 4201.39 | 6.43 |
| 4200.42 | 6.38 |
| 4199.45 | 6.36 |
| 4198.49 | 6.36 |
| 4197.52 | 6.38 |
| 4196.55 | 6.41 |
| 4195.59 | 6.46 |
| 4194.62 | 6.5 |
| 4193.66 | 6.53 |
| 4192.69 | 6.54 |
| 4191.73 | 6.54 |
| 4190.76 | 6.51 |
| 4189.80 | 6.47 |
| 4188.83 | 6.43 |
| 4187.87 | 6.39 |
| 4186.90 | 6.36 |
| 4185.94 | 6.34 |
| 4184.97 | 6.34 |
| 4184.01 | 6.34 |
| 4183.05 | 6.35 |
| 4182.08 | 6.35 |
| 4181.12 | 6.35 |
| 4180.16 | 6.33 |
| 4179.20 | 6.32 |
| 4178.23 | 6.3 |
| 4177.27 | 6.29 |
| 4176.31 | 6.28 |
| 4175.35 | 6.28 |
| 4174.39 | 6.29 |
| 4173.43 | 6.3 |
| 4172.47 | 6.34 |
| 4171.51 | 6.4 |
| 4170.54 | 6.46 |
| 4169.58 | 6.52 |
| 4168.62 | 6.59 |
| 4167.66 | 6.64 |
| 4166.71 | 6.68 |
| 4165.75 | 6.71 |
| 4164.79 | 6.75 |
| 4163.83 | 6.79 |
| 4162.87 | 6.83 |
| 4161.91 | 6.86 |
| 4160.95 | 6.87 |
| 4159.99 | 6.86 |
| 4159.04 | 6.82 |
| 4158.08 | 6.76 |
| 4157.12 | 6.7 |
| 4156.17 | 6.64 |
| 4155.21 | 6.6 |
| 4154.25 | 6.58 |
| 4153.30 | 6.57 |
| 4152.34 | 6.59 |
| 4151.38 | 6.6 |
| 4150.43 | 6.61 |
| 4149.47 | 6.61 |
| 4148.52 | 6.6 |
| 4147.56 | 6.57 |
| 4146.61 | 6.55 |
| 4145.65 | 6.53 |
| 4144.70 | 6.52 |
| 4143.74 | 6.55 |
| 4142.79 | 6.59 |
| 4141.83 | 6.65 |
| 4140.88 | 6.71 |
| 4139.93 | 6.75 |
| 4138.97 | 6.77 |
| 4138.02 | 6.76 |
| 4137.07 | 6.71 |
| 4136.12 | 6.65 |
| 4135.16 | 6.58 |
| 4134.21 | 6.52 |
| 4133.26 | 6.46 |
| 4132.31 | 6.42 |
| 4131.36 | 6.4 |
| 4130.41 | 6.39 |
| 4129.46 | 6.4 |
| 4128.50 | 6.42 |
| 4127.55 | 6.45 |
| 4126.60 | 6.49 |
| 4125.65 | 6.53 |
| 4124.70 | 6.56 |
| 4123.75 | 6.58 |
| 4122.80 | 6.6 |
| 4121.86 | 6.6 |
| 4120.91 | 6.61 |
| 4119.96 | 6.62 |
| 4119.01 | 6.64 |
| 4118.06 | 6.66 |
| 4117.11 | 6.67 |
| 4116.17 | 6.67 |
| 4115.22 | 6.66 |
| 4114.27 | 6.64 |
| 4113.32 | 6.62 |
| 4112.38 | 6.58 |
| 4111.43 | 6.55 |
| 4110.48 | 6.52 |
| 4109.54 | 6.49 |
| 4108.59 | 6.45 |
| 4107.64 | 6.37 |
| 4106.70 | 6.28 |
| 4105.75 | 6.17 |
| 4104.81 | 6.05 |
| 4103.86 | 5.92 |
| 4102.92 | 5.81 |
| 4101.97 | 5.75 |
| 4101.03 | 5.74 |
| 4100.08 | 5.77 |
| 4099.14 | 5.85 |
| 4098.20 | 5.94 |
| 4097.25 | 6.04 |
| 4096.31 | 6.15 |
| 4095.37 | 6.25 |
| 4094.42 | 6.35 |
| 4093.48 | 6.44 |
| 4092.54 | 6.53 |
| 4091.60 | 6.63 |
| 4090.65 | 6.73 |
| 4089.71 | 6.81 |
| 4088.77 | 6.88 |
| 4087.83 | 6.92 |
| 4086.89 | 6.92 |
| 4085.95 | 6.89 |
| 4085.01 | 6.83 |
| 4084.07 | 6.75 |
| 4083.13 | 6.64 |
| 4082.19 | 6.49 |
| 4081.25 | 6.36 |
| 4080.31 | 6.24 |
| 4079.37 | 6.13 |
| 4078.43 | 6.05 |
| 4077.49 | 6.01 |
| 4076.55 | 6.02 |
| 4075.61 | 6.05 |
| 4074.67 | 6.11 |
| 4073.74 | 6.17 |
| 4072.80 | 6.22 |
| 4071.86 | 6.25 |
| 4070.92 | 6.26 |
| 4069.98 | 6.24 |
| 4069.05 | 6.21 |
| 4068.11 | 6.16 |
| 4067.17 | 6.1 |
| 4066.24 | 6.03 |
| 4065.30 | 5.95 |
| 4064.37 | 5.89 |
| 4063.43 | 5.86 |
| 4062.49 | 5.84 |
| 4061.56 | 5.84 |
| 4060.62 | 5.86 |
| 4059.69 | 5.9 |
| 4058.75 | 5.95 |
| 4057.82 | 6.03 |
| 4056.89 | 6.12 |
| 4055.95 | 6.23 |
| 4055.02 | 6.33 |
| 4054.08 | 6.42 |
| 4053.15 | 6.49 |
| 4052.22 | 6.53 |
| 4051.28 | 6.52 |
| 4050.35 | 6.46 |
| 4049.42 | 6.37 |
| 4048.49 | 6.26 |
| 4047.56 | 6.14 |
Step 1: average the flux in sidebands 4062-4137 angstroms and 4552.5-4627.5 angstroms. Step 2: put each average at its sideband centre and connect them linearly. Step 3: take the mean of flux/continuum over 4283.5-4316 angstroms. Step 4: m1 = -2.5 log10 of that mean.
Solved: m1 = 0.29 mag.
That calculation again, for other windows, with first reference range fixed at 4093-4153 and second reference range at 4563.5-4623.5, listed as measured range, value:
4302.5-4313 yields 0.42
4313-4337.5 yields 0.05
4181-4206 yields 0.08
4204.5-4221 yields 0.01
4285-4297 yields 0.21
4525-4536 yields 0.09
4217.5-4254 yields 0.10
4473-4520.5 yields -0.05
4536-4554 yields 0.03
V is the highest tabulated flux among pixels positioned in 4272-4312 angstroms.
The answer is 6.93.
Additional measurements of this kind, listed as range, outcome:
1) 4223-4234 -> 6.5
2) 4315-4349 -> 8.05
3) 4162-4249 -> 7.19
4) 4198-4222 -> 7.14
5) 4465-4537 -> 10.2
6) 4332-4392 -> 8.55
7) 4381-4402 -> 8.08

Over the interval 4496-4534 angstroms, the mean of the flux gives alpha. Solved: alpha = 9.4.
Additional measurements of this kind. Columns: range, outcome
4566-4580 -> 9.61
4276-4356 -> 6.79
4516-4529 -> 9.21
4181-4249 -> 6.61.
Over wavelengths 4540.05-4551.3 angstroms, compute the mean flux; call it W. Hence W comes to 9.2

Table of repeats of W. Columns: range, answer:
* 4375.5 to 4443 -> 7.83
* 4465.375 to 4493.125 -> 9.09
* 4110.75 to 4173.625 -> 6.61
